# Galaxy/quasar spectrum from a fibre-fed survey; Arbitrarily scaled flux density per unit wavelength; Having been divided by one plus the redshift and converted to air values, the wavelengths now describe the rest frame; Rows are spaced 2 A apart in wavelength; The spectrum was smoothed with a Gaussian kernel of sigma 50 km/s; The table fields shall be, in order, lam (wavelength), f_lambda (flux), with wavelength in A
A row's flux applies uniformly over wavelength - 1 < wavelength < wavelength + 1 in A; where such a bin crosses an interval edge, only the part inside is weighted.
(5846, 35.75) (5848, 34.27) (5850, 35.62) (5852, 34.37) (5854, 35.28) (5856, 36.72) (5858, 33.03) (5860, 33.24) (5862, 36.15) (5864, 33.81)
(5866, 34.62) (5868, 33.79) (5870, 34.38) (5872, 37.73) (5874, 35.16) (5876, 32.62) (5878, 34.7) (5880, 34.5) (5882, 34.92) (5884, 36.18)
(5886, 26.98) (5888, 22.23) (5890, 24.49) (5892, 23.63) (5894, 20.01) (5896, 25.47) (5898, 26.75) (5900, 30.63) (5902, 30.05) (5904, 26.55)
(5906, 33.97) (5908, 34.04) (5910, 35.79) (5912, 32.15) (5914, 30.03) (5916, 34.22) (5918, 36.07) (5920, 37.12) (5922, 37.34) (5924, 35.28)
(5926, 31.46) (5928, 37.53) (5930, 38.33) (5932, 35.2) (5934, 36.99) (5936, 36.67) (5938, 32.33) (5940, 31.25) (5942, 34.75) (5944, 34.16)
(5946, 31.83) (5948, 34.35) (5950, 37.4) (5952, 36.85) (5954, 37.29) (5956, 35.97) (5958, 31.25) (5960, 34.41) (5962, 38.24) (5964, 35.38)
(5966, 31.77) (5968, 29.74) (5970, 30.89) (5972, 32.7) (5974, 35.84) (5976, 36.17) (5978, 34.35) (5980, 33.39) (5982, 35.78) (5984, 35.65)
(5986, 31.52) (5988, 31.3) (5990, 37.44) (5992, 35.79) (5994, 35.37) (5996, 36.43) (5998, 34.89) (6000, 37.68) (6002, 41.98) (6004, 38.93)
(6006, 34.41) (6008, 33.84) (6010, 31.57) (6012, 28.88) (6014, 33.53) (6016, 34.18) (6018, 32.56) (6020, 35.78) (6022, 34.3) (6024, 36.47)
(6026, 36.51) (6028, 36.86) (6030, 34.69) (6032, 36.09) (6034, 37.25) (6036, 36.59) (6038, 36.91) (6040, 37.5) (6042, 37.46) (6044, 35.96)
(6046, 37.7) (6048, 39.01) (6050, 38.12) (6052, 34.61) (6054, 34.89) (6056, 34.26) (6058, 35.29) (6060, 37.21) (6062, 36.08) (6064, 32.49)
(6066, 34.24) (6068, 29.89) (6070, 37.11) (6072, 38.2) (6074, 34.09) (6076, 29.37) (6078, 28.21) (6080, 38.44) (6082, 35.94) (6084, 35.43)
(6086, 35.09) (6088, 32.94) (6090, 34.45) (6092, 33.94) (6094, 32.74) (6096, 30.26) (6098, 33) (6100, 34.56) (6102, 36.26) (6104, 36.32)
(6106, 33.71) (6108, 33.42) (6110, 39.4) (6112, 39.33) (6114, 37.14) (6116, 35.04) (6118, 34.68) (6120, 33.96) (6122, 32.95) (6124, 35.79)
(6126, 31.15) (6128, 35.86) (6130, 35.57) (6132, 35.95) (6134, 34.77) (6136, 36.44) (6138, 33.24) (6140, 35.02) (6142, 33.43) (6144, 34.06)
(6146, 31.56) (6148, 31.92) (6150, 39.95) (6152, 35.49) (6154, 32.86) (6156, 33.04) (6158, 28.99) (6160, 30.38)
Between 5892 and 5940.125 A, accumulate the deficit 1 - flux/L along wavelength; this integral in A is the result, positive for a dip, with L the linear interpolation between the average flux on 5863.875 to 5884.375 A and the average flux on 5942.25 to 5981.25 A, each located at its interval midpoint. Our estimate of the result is 2.8 A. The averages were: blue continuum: 34.8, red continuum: 34.3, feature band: 32.6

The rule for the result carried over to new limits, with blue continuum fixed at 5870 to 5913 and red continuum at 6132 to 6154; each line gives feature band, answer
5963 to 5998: -2.4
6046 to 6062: -1.5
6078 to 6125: -1.3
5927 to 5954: -3.4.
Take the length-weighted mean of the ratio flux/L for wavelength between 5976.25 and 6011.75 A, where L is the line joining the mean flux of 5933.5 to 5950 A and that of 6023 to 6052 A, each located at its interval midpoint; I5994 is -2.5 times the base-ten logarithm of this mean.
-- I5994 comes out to 0.01 mag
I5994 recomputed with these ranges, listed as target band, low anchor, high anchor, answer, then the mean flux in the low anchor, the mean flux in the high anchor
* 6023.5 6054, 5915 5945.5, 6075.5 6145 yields -0.06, 35.2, 34.5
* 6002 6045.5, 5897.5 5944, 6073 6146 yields -0.04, 33.8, 34.5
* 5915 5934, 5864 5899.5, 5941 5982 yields -0.10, 30.6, 34.4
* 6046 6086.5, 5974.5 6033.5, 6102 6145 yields 0.00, 35.1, 35.1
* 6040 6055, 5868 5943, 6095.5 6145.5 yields -0.09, 32.4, 34.9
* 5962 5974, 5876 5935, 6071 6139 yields -0.01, 31.8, 34.6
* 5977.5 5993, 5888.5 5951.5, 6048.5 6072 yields -0.02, 32.4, 35.2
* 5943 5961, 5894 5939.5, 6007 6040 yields -0.04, 33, 34.8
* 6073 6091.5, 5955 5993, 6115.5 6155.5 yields 0.02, 34.1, 34.5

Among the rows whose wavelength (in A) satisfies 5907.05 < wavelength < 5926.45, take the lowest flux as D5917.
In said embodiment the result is 30.03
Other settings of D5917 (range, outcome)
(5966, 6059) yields 28.88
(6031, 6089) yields 28.21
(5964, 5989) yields 29.74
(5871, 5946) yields 20.01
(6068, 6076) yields 29.37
